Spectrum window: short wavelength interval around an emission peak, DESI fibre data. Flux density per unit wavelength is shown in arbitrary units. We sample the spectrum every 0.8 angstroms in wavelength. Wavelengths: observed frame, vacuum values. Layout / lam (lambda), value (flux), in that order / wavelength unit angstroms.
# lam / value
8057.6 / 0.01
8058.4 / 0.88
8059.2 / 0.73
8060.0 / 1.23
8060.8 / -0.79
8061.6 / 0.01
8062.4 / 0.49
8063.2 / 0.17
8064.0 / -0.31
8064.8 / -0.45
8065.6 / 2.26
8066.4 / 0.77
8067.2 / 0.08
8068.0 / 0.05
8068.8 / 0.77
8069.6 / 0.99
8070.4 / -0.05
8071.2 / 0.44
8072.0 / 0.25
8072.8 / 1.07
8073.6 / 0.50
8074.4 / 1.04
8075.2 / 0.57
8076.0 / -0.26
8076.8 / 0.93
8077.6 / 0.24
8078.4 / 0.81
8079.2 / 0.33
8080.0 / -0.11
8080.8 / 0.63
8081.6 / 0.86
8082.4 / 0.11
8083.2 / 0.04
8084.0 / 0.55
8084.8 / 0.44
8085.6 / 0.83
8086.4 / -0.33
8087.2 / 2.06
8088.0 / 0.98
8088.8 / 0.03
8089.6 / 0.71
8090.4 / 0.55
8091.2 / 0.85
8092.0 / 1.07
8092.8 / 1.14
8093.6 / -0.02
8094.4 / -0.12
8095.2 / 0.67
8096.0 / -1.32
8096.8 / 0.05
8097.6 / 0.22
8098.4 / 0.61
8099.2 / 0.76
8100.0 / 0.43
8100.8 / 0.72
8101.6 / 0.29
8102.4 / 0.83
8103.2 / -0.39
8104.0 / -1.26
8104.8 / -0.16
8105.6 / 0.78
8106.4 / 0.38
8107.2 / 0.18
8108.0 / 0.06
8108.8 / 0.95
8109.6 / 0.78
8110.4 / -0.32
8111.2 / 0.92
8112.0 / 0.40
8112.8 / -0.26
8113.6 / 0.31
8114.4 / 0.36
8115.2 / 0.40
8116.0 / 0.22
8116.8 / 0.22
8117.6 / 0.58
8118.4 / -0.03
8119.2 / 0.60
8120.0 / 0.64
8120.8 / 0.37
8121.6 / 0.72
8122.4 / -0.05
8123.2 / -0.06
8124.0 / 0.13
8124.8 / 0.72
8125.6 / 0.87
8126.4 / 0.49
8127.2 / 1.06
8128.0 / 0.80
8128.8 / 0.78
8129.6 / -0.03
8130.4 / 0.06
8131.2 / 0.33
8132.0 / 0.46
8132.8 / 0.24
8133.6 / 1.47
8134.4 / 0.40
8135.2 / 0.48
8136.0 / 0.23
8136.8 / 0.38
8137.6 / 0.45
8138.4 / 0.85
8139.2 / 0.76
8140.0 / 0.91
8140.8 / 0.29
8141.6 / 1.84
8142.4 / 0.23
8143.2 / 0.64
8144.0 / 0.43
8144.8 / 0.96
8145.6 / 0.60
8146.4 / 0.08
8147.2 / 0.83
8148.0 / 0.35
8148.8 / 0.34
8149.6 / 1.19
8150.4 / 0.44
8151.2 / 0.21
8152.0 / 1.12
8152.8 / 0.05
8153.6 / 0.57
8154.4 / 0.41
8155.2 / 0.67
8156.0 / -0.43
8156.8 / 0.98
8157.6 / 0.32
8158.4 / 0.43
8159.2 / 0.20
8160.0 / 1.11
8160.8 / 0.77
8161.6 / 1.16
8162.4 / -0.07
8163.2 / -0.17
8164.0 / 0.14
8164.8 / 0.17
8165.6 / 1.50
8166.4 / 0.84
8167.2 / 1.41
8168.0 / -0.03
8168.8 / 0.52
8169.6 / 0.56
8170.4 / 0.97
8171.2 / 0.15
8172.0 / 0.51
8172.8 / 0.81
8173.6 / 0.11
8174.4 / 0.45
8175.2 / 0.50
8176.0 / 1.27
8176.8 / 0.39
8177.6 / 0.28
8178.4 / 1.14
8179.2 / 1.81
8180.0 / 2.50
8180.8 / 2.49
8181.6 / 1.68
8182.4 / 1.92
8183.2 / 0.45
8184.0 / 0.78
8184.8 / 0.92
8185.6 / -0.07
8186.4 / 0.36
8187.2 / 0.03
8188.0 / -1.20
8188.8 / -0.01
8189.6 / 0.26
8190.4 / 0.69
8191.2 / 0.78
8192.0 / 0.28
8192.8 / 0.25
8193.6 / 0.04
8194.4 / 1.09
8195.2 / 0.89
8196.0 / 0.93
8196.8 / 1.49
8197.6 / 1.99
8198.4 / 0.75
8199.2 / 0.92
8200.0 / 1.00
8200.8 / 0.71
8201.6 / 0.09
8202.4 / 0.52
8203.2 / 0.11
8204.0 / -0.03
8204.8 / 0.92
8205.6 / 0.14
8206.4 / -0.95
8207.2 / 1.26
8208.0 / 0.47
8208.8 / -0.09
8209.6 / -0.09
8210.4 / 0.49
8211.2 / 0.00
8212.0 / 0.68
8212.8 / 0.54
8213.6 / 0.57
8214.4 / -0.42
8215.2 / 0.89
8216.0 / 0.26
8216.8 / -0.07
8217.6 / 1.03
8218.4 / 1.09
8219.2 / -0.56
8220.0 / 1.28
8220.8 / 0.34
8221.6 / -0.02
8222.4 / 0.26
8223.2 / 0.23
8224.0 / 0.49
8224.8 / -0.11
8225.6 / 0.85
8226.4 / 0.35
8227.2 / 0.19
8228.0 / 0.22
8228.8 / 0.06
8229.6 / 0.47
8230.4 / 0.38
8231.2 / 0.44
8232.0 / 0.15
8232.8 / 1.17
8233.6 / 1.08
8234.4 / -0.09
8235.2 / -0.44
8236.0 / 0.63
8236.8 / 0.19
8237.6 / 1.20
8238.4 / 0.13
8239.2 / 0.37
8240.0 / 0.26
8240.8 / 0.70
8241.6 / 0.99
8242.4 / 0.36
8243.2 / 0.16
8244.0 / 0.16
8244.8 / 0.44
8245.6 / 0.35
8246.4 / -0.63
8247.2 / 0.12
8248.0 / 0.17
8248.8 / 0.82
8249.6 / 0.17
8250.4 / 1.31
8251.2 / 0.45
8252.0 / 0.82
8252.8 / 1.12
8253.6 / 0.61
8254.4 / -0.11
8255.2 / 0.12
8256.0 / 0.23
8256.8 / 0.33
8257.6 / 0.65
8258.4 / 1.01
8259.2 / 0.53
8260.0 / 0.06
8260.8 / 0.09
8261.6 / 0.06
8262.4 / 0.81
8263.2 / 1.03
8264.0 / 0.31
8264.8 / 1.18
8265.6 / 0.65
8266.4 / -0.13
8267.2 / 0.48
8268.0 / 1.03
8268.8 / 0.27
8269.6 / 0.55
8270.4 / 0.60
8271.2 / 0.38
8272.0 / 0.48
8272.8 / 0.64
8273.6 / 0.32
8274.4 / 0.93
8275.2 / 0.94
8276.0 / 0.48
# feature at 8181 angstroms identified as [S II] 6716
